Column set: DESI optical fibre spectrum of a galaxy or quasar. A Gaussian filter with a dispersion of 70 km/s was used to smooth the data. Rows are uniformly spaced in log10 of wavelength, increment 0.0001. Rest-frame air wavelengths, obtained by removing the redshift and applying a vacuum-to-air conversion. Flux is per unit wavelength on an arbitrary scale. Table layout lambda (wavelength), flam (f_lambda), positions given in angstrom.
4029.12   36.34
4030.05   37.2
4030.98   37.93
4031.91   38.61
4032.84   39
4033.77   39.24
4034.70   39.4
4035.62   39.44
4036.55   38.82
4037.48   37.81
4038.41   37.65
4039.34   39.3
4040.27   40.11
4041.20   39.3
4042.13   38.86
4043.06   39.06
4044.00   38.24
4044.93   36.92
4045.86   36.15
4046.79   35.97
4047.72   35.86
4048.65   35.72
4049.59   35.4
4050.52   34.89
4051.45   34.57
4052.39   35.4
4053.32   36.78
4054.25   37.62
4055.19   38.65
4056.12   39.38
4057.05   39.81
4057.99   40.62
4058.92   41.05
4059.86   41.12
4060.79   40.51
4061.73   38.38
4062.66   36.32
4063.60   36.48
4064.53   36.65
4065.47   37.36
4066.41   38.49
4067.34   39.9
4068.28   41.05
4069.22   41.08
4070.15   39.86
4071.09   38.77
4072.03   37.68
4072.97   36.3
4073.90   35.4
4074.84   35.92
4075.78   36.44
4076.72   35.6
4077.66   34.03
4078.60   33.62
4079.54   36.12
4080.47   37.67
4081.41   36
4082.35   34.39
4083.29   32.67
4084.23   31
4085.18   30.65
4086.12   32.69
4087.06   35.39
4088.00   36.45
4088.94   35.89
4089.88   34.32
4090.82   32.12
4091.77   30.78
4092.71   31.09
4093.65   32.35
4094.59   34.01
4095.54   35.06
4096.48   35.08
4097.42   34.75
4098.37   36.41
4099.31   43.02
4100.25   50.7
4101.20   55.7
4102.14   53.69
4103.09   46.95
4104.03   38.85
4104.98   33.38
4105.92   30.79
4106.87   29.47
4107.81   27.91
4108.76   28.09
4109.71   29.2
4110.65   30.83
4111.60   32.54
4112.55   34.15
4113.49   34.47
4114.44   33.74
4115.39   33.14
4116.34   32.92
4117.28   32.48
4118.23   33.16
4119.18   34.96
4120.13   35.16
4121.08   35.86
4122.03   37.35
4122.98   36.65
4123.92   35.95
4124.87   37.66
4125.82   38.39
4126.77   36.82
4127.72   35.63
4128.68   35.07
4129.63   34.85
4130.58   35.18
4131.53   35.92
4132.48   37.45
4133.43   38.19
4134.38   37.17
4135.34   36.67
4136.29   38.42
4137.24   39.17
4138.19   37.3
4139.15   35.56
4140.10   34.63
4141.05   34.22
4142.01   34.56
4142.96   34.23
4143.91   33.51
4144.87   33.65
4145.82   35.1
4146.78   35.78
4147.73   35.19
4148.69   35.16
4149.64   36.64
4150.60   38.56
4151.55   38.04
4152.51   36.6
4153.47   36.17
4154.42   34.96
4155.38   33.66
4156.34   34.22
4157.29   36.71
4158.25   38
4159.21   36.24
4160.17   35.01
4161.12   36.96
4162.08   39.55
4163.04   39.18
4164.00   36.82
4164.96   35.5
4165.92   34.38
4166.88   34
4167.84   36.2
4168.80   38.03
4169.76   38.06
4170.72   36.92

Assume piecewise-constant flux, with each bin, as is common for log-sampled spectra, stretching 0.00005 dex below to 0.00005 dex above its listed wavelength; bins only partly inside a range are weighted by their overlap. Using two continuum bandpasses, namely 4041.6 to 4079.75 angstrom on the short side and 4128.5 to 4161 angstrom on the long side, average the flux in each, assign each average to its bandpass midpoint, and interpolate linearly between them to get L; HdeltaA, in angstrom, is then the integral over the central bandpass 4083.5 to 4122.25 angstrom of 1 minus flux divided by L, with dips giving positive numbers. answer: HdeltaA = 1.6 angstrom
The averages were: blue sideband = 37.5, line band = 35.2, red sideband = 36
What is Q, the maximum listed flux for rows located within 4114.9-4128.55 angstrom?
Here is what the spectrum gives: 38.39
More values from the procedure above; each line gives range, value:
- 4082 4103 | 55.7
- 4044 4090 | 41.12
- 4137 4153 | 39.17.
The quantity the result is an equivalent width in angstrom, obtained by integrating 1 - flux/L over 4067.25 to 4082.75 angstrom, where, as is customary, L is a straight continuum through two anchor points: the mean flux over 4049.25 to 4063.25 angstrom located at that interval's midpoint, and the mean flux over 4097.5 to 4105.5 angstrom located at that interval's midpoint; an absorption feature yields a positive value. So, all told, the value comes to 1.4 angstrom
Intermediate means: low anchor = 38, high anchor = 44.3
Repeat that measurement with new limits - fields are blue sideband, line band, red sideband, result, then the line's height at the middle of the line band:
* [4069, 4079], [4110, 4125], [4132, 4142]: 1.0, 36.7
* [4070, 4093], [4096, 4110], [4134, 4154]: -1.3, 35.2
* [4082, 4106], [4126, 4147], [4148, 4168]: 0.4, 36.5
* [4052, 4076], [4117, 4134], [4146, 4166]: 0.5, 37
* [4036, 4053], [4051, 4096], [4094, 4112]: 1.1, 37.2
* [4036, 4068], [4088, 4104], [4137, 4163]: -0.8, 37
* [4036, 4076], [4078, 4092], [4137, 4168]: 1.2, 37.3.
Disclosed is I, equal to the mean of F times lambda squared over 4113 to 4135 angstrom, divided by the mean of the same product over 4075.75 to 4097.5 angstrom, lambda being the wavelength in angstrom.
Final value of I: 1.1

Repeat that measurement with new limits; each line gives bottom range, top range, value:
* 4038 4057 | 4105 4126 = 0.92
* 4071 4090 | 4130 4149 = 1.05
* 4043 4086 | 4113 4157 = 1.00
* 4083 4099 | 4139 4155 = 1.08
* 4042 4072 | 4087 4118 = 0.96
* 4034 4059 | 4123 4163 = 1.00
